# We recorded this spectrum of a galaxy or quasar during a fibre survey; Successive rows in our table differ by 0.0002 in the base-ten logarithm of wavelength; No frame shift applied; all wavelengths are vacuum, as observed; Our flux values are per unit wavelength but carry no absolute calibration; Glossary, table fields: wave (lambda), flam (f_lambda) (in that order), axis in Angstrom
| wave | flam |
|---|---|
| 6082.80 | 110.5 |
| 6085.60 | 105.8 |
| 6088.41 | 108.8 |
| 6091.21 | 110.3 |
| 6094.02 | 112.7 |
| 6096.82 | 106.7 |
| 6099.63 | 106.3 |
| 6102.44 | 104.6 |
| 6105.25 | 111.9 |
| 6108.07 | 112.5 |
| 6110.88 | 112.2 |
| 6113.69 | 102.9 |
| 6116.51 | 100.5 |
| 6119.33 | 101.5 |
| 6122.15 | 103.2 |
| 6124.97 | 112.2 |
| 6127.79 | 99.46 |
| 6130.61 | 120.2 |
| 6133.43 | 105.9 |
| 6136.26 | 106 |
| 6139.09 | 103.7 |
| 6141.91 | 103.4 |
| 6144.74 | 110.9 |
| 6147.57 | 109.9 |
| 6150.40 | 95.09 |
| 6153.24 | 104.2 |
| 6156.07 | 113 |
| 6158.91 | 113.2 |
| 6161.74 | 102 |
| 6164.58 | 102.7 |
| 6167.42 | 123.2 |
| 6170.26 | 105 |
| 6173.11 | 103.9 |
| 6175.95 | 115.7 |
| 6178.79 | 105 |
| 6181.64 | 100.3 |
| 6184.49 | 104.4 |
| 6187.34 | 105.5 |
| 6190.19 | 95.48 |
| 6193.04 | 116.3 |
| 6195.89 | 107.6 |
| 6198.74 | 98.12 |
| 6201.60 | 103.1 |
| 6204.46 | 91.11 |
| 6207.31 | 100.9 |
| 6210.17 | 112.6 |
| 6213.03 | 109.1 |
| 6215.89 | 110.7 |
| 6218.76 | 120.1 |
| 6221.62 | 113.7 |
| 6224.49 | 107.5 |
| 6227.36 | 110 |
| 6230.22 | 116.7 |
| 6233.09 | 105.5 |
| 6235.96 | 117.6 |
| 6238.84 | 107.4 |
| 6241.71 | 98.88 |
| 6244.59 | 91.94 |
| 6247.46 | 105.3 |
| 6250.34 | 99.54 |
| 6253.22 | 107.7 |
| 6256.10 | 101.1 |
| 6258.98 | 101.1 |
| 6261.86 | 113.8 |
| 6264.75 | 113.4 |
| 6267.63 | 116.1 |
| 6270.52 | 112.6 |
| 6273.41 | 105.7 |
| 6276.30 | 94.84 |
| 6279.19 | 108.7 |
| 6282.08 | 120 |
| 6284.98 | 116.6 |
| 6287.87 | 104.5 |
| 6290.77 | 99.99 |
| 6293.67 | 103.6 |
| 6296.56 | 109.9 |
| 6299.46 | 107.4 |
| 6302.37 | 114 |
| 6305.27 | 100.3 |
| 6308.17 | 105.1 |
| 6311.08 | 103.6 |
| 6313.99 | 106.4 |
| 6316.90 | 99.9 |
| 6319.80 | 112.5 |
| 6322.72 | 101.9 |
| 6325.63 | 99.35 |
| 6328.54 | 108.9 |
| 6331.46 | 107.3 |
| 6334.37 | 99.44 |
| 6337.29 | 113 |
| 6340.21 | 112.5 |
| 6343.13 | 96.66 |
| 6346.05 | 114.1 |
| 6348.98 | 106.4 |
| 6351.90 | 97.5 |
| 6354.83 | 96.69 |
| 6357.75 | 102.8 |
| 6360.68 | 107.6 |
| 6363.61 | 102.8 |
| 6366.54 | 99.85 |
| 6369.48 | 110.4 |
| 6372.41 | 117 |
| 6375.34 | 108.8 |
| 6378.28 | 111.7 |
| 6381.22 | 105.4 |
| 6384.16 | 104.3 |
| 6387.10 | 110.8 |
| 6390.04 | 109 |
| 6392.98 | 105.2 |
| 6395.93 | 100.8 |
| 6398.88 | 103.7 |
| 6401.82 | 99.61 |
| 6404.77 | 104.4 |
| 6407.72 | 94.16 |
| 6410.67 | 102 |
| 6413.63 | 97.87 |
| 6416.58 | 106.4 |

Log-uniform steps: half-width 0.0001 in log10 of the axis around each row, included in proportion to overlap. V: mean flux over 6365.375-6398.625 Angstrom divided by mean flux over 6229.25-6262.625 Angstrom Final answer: 1.0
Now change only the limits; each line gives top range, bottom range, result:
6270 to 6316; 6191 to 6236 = 0.99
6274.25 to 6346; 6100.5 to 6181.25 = 0.99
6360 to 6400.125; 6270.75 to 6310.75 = 1.00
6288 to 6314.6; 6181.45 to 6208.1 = 1.03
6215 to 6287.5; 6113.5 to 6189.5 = 1.02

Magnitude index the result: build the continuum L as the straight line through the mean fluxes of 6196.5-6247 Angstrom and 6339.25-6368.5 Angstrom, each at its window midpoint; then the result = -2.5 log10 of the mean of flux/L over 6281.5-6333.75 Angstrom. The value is -0.02 mag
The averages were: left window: 107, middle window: 106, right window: 104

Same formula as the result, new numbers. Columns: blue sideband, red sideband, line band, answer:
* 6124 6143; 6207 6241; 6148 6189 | 0.02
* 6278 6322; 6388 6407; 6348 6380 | -0.01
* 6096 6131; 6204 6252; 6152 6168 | -0.02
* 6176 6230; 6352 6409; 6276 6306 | -0.02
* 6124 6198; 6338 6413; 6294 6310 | -0.01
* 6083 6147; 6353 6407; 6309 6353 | 0.00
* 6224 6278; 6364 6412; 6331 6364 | 0.01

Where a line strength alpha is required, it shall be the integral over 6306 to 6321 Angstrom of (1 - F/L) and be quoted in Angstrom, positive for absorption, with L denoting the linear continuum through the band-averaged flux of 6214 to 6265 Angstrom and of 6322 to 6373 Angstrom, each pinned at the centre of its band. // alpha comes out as 0.1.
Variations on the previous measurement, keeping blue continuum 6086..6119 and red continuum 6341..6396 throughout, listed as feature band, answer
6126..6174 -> 0.10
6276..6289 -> -0.46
